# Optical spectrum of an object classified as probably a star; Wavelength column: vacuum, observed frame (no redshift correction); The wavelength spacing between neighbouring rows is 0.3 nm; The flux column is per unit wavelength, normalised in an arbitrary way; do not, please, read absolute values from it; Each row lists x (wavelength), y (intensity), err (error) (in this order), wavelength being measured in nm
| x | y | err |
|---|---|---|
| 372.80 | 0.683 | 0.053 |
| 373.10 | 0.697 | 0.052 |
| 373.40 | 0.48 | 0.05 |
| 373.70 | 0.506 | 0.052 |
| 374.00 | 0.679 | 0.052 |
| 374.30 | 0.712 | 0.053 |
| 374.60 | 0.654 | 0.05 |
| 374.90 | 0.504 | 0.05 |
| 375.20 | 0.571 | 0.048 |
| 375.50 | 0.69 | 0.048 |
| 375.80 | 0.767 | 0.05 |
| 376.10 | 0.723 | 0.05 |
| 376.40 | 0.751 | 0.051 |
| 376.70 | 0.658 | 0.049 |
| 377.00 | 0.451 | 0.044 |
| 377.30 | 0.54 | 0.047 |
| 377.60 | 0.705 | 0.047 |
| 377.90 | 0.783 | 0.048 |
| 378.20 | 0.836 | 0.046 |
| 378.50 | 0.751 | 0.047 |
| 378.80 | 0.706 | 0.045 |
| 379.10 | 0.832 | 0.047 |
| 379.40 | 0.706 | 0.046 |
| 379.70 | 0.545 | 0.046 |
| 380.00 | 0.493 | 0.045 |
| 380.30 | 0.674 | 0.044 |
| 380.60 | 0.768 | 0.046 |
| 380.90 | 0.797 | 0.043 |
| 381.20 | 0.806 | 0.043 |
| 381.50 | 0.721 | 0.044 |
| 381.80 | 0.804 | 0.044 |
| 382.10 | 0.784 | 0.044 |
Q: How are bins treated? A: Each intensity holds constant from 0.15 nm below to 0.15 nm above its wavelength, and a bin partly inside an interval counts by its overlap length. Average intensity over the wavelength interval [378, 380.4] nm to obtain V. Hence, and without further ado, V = 0.695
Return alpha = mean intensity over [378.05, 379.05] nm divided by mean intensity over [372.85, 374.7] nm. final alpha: 1.2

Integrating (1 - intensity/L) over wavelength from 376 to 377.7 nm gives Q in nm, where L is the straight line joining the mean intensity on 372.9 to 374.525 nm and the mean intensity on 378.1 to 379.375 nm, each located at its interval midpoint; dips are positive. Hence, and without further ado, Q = 0.19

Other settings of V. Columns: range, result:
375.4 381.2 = 0.696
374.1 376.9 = 0.666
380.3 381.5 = 0.767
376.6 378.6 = 0.673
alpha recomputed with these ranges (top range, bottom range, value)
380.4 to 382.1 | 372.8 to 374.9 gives 1.26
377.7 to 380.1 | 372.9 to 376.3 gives 1.12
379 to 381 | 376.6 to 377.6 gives 1.20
